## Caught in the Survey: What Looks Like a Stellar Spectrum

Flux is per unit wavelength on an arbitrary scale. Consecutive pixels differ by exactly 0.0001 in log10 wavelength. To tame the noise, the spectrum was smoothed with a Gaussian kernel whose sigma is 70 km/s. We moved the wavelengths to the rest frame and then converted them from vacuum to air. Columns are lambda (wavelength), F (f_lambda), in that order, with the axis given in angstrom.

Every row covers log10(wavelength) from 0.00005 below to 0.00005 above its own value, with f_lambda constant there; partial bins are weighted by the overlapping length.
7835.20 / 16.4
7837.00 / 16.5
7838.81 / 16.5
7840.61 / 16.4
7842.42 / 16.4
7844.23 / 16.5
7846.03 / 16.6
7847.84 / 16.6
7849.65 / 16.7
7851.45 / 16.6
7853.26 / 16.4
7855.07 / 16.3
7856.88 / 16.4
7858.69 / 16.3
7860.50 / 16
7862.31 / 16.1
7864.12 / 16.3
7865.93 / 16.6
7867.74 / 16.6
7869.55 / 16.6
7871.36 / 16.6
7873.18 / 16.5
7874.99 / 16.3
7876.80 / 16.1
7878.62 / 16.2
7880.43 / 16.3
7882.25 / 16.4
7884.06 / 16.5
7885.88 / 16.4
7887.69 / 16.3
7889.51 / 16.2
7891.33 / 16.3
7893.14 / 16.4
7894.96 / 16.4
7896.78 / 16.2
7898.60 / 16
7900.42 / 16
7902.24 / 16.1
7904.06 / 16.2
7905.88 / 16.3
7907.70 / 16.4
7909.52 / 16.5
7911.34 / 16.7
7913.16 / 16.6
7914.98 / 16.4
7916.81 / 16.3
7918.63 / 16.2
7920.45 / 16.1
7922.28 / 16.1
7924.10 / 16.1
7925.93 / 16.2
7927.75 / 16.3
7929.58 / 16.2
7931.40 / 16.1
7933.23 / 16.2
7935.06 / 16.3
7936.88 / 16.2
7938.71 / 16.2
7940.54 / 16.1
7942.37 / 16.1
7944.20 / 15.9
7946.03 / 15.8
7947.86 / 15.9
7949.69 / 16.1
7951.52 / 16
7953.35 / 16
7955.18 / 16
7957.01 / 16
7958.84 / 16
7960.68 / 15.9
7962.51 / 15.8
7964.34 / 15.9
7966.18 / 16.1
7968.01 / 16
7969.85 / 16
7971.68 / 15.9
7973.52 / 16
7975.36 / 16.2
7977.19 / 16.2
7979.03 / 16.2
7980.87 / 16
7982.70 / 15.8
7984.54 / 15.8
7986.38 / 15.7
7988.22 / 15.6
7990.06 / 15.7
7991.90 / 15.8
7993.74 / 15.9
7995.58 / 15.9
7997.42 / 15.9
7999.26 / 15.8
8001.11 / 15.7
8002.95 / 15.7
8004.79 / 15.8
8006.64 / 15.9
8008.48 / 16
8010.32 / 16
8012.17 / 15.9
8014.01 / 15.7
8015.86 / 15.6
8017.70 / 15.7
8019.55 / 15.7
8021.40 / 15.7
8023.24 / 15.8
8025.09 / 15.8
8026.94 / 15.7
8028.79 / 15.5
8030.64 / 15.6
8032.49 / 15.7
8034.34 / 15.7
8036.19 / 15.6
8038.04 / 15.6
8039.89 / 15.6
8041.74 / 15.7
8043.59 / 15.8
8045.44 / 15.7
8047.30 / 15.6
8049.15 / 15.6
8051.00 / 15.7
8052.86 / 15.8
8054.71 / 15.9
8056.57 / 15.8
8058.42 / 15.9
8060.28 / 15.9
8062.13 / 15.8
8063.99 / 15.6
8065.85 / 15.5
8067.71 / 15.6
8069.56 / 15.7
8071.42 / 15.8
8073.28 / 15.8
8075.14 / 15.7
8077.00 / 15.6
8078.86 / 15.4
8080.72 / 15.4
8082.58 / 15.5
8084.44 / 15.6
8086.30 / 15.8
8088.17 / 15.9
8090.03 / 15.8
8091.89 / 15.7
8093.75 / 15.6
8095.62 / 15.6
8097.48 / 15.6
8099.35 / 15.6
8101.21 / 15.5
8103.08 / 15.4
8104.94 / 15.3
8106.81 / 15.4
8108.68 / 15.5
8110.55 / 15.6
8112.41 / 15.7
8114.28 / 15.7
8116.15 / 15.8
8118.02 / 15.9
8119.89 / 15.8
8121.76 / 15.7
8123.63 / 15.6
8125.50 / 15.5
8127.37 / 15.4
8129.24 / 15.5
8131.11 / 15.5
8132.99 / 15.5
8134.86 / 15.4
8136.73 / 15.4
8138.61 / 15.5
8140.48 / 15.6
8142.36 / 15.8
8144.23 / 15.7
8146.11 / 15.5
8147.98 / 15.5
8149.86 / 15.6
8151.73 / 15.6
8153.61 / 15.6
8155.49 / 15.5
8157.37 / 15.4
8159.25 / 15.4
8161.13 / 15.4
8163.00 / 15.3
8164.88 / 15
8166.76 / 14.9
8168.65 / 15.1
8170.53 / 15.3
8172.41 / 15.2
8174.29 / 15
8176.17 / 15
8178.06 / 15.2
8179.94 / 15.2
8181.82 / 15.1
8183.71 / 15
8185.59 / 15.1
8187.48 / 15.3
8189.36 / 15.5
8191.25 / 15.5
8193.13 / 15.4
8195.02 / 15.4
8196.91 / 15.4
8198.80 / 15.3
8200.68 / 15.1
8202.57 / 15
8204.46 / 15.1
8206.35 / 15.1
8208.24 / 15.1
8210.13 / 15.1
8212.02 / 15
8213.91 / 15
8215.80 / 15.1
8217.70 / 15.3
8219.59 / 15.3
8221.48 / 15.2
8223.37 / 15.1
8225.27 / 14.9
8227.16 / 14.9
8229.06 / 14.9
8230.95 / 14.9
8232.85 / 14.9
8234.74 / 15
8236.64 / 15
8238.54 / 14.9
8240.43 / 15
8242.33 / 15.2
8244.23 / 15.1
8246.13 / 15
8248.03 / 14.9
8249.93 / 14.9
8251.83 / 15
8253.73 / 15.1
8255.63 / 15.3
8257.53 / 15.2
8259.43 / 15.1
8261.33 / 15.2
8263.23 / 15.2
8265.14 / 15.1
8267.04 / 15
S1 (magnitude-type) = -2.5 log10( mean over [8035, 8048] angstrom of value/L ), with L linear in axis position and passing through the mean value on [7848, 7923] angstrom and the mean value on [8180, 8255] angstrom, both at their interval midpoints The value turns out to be 0.007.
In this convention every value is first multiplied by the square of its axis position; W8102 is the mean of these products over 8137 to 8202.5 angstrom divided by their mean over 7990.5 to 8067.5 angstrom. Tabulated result 1.01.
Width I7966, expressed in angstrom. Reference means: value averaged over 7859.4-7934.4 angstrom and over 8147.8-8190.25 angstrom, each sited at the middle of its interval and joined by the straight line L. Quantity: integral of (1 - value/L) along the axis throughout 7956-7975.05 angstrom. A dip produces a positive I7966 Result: 0.08 angstrom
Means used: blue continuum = 16.3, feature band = 16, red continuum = 15.3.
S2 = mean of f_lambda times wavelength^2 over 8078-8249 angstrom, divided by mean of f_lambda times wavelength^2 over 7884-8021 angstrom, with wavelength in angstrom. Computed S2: 1.0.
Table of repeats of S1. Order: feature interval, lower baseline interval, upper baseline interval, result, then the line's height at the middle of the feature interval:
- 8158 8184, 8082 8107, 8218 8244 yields 0.01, 15.3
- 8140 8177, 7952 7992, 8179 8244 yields 0.00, 15.3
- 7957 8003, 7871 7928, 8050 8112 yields 0.01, 16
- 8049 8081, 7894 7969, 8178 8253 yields 0.00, 15.7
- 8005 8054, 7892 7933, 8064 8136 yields 0.01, 15.9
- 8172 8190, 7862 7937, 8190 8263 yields 0.01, 15.3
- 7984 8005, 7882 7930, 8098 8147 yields 0.02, 16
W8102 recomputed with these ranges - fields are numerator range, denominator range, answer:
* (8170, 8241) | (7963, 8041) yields 1.01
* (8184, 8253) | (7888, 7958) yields 1.00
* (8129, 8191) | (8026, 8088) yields 1.00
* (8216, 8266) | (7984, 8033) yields 1.01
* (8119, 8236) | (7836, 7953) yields 1.01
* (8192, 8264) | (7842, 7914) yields 1.01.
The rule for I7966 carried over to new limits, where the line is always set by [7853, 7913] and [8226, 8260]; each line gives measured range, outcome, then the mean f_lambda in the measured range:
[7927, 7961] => 0.08 angstrom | 16.1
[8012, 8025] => 0.09 angstrom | 15.7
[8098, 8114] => 0.01 angstrom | 15.5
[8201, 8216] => 0.08 angstrom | 15.1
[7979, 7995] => 0.14 angstrom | 15.8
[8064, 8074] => -0.01 angstrom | 15.7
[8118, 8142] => -0.19 angstrom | 15.6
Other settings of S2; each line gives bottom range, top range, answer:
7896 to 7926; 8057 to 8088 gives 1.00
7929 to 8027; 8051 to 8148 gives 1.01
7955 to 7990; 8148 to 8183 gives 1.00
